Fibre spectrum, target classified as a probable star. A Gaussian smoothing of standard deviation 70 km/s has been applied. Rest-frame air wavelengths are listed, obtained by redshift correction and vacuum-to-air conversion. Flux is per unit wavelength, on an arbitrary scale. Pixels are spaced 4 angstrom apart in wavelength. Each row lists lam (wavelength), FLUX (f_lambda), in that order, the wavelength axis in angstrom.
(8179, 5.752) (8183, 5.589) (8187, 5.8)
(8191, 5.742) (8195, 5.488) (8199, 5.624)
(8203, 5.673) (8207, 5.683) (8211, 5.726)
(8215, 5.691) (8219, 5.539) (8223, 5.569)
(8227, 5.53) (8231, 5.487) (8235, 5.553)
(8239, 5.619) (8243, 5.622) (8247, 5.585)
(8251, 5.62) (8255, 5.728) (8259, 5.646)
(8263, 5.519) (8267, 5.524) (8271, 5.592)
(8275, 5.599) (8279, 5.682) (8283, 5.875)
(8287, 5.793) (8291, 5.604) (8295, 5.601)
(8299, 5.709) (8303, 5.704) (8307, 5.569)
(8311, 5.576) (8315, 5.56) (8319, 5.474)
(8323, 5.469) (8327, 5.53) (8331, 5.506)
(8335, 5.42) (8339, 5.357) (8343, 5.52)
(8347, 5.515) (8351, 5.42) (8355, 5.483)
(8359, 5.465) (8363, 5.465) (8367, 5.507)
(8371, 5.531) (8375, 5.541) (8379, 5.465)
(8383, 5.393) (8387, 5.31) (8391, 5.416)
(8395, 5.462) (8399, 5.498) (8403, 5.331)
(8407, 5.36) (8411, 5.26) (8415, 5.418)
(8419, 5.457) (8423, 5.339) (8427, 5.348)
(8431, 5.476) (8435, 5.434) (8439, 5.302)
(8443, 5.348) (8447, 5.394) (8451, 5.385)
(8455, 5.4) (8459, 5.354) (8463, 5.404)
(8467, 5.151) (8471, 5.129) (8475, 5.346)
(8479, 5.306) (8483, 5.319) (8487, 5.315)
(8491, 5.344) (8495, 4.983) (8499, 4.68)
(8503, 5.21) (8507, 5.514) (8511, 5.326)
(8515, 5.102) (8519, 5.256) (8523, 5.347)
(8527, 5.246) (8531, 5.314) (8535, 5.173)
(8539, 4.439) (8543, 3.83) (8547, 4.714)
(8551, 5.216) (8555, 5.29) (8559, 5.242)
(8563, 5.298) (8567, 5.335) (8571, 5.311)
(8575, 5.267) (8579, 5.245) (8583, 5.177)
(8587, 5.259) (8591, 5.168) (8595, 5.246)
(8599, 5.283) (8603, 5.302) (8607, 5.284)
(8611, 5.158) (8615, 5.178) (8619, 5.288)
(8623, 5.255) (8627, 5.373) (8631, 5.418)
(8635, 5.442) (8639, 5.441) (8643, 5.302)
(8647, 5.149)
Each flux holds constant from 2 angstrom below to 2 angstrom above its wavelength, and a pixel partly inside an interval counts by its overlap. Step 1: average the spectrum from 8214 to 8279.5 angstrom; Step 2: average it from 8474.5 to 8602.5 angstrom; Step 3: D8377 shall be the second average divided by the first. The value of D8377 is 0.92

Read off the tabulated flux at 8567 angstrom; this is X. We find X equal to 5.335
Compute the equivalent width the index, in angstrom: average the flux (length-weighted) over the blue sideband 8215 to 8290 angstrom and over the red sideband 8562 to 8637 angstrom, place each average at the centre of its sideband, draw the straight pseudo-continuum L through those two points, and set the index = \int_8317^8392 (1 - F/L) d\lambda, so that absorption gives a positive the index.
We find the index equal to 0.7 angstrom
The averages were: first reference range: 5.62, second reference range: 5.28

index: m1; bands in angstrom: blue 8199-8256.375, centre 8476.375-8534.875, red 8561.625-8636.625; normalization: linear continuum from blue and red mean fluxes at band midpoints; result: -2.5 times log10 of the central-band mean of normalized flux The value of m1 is 0.03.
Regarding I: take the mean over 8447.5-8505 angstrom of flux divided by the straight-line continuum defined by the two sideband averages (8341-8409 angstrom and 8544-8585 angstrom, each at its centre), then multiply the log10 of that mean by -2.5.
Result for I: 0.01 mag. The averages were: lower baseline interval 5.45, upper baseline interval 5.18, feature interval 5.24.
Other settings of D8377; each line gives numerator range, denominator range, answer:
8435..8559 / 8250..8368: 0.93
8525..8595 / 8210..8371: 0.91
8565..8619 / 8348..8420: 0.97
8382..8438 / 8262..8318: 0.96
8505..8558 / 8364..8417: 0.93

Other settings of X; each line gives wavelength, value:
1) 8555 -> 5.29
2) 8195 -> 5.488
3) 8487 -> 5.315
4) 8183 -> 5.589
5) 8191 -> 5.742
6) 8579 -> 5.245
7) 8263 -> 5.519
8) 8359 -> 5.465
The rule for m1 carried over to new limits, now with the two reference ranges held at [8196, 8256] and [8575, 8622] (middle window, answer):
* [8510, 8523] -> 0.02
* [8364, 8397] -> 0.00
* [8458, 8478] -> 0.02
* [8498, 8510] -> 0.03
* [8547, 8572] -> 0.01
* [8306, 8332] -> 0.00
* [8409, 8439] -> 0.01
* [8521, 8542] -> 0.05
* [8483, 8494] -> 0.01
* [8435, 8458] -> 0.00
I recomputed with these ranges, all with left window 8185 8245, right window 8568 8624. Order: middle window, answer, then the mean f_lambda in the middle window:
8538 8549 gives 0.222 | 4.32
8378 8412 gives 0.011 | 5.39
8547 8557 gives 0.030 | 5.15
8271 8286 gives -0.028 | 5.71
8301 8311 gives -0.018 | 5.62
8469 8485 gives 0.018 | 5.28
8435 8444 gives 0.011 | 5.35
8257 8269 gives 0.002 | 5.56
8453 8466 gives 0.003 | 5.37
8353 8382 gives -0.004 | 5.49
